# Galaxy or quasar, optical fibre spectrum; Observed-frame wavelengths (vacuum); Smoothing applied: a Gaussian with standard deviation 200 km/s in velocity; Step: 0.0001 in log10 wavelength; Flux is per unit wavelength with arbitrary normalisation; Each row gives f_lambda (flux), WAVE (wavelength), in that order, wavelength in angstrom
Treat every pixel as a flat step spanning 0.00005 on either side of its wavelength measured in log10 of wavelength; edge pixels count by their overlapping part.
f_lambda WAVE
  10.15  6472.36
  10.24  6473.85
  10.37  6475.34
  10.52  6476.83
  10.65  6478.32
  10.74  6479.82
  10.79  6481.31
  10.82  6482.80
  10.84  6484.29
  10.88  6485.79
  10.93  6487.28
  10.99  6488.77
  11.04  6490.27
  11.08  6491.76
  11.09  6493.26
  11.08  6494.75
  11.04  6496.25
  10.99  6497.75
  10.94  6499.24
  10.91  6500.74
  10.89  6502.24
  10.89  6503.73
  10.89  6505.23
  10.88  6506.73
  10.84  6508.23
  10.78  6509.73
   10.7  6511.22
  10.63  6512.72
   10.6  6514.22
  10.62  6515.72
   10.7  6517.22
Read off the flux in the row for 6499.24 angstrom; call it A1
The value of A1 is 10.94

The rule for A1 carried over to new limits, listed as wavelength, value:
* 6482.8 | 10.82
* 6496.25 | 11.04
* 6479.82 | 10.74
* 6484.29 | 10.84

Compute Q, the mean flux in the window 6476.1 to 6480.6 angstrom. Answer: 10.6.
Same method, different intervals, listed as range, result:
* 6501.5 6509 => 10.9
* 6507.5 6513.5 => 10.7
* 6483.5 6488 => 10.9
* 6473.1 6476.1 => 10.3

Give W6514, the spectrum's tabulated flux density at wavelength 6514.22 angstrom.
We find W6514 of 10.6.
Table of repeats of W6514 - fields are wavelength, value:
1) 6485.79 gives 10.88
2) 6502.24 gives 10.89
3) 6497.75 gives 10.99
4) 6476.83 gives 10.52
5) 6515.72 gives 10.62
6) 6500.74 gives 10.91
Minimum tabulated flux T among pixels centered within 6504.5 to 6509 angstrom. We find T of 10.84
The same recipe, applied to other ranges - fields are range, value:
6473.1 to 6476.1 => 10.24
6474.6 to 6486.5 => 10.37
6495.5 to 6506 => 10.89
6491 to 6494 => 11.08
